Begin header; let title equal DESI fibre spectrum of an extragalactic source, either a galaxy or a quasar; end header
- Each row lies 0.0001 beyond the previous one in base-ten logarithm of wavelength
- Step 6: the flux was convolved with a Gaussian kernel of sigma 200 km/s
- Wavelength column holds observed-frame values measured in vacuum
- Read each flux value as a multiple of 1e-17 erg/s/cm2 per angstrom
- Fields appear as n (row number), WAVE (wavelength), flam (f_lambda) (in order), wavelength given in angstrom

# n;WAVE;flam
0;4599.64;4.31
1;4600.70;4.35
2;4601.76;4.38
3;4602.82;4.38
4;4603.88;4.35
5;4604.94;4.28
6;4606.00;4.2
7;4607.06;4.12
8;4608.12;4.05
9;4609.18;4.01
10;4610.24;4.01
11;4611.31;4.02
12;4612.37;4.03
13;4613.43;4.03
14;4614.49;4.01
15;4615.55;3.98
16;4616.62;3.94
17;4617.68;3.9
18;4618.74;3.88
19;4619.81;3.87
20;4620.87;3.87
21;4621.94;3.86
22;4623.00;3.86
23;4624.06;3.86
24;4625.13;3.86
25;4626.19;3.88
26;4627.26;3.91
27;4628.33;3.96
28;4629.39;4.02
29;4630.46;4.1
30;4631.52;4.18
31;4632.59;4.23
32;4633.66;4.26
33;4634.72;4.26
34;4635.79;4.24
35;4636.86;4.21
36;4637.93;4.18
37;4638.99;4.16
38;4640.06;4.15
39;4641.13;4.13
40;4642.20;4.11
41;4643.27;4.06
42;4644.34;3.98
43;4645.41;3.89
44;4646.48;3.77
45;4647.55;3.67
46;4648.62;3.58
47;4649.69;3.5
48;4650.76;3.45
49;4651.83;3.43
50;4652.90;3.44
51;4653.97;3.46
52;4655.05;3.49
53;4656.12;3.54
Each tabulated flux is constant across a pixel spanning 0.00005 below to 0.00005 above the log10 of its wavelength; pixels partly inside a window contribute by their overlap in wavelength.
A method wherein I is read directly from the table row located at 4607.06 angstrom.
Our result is 4.12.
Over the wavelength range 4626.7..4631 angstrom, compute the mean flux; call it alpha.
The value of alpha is 4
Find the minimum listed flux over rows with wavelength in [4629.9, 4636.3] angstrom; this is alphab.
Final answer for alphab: 4.1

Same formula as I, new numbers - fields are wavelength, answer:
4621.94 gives 3.86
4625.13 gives 3.86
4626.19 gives 3.88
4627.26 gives 3.91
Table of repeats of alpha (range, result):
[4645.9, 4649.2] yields 3.67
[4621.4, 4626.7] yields 3.87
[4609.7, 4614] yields 4.02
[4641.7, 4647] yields 3.96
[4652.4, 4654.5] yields 3.45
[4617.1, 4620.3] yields 3.88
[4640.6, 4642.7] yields 4.12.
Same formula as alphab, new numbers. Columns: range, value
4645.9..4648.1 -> 3.67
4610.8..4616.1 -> 3.98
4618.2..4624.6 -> 3.86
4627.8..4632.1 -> 3.96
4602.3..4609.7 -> 4.01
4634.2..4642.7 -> 4.11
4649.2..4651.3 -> 3.45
